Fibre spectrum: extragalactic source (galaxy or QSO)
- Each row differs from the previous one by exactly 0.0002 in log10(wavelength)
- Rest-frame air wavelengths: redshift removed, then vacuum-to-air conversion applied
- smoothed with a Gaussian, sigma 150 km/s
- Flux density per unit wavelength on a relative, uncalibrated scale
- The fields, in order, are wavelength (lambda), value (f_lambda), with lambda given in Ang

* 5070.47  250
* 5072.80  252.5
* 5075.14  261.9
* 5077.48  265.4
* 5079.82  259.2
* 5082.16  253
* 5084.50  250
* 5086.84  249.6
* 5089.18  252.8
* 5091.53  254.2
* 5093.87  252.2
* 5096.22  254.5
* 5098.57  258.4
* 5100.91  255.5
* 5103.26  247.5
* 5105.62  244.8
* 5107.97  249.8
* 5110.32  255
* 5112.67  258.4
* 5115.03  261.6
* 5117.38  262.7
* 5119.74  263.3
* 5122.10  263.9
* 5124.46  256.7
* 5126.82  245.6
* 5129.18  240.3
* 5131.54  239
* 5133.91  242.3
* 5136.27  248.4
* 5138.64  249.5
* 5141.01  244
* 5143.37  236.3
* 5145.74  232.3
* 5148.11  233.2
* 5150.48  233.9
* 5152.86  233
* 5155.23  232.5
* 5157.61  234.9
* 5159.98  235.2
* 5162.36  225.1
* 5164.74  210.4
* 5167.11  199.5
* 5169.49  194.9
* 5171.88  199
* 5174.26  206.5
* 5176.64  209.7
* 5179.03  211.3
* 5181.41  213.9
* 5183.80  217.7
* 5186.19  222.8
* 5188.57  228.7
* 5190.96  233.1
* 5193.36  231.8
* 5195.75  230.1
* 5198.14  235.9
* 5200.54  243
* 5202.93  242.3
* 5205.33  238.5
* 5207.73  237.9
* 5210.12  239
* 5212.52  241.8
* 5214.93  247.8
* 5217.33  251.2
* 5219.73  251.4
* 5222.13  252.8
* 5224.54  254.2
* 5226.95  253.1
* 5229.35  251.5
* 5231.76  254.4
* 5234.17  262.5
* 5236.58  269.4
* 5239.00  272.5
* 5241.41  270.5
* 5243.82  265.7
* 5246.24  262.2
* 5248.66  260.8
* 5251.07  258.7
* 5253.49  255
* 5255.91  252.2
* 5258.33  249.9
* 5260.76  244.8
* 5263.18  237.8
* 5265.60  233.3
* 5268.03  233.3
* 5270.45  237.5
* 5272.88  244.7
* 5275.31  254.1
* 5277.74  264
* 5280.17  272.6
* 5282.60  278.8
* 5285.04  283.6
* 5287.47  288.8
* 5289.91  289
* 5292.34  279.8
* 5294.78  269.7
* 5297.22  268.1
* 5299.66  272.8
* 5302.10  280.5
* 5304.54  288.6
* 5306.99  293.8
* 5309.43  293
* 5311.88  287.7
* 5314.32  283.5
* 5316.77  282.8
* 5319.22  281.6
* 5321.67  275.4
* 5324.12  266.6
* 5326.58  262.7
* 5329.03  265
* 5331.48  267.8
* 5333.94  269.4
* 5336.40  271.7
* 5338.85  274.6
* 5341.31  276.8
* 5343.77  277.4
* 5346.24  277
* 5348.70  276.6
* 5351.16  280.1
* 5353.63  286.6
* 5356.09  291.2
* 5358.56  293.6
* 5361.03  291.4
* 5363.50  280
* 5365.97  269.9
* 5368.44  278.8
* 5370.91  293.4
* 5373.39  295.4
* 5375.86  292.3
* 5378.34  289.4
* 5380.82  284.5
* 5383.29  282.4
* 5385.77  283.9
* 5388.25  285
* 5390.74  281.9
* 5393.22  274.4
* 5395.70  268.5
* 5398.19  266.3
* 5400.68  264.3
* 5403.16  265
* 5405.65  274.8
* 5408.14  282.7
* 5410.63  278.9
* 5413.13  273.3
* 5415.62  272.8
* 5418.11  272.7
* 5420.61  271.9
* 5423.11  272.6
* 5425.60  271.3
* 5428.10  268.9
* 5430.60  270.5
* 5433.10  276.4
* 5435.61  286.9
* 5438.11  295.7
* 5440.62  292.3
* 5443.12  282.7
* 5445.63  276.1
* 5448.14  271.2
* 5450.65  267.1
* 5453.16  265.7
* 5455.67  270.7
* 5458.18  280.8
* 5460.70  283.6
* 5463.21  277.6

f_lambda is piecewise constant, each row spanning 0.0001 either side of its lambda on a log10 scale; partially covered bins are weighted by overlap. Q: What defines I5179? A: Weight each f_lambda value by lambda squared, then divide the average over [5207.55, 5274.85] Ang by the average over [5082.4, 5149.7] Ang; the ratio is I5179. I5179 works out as 1.1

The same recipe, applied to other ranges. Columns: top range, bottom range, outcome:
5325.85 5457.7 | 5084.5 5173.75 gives 1.27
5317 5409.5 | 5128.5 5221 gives 1.30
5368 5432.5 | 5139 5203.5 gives 1.34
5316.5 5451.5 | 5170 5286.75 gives 1.20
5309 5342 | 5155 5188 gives 1.36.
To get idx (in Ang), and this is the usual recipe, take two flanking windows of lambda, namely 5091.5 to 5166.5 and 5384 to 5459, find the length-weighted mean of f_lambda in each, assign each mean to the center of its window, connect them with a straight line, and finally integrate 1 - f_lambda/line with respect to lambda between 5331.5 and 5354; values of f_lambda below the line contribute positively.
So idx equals -0.7 Ang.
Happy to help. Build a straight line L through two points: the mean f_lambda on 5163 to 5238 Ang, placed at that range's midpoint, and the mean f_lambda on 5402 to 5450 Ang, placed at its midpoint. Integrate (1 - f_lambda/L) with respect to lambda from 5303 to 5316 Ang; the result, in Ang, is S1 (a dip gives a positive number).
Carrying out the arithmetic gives -1.8 Ang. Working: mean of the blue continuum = 234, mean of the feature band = 289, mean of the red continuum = 277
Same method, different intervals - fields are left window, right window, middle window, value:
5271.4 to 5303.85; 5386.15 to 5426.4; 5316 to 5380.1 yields -1.5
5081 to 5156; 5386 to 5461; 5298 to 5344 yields -1.9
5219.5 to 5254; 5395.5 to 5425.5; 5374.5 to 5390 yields -0.9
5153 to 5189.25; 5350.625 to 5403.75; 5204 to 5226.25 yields -1.5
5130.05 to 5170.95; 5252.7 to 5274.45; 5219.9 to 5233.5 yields -0.8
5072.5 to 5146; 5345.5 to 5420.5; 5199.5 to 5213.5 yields 1.2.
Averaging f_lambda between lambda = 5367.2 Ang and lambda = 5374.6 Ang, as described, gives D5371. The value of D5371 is 289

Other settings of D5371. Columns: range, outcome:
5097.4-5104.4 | 254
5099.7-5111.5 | 251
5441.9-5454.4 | 272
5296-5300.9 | 271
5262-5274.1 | 237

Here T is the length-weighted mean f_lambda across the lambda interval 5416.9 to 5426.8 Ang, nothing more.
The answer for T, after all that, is 272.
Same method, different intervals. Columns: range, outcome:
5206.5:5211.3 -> 239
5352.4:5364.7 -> 289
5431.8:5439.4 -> 286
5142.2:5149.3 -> 234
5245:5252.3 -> 261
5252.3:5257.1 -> 254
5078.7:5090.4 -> 253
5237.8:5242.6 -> 272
